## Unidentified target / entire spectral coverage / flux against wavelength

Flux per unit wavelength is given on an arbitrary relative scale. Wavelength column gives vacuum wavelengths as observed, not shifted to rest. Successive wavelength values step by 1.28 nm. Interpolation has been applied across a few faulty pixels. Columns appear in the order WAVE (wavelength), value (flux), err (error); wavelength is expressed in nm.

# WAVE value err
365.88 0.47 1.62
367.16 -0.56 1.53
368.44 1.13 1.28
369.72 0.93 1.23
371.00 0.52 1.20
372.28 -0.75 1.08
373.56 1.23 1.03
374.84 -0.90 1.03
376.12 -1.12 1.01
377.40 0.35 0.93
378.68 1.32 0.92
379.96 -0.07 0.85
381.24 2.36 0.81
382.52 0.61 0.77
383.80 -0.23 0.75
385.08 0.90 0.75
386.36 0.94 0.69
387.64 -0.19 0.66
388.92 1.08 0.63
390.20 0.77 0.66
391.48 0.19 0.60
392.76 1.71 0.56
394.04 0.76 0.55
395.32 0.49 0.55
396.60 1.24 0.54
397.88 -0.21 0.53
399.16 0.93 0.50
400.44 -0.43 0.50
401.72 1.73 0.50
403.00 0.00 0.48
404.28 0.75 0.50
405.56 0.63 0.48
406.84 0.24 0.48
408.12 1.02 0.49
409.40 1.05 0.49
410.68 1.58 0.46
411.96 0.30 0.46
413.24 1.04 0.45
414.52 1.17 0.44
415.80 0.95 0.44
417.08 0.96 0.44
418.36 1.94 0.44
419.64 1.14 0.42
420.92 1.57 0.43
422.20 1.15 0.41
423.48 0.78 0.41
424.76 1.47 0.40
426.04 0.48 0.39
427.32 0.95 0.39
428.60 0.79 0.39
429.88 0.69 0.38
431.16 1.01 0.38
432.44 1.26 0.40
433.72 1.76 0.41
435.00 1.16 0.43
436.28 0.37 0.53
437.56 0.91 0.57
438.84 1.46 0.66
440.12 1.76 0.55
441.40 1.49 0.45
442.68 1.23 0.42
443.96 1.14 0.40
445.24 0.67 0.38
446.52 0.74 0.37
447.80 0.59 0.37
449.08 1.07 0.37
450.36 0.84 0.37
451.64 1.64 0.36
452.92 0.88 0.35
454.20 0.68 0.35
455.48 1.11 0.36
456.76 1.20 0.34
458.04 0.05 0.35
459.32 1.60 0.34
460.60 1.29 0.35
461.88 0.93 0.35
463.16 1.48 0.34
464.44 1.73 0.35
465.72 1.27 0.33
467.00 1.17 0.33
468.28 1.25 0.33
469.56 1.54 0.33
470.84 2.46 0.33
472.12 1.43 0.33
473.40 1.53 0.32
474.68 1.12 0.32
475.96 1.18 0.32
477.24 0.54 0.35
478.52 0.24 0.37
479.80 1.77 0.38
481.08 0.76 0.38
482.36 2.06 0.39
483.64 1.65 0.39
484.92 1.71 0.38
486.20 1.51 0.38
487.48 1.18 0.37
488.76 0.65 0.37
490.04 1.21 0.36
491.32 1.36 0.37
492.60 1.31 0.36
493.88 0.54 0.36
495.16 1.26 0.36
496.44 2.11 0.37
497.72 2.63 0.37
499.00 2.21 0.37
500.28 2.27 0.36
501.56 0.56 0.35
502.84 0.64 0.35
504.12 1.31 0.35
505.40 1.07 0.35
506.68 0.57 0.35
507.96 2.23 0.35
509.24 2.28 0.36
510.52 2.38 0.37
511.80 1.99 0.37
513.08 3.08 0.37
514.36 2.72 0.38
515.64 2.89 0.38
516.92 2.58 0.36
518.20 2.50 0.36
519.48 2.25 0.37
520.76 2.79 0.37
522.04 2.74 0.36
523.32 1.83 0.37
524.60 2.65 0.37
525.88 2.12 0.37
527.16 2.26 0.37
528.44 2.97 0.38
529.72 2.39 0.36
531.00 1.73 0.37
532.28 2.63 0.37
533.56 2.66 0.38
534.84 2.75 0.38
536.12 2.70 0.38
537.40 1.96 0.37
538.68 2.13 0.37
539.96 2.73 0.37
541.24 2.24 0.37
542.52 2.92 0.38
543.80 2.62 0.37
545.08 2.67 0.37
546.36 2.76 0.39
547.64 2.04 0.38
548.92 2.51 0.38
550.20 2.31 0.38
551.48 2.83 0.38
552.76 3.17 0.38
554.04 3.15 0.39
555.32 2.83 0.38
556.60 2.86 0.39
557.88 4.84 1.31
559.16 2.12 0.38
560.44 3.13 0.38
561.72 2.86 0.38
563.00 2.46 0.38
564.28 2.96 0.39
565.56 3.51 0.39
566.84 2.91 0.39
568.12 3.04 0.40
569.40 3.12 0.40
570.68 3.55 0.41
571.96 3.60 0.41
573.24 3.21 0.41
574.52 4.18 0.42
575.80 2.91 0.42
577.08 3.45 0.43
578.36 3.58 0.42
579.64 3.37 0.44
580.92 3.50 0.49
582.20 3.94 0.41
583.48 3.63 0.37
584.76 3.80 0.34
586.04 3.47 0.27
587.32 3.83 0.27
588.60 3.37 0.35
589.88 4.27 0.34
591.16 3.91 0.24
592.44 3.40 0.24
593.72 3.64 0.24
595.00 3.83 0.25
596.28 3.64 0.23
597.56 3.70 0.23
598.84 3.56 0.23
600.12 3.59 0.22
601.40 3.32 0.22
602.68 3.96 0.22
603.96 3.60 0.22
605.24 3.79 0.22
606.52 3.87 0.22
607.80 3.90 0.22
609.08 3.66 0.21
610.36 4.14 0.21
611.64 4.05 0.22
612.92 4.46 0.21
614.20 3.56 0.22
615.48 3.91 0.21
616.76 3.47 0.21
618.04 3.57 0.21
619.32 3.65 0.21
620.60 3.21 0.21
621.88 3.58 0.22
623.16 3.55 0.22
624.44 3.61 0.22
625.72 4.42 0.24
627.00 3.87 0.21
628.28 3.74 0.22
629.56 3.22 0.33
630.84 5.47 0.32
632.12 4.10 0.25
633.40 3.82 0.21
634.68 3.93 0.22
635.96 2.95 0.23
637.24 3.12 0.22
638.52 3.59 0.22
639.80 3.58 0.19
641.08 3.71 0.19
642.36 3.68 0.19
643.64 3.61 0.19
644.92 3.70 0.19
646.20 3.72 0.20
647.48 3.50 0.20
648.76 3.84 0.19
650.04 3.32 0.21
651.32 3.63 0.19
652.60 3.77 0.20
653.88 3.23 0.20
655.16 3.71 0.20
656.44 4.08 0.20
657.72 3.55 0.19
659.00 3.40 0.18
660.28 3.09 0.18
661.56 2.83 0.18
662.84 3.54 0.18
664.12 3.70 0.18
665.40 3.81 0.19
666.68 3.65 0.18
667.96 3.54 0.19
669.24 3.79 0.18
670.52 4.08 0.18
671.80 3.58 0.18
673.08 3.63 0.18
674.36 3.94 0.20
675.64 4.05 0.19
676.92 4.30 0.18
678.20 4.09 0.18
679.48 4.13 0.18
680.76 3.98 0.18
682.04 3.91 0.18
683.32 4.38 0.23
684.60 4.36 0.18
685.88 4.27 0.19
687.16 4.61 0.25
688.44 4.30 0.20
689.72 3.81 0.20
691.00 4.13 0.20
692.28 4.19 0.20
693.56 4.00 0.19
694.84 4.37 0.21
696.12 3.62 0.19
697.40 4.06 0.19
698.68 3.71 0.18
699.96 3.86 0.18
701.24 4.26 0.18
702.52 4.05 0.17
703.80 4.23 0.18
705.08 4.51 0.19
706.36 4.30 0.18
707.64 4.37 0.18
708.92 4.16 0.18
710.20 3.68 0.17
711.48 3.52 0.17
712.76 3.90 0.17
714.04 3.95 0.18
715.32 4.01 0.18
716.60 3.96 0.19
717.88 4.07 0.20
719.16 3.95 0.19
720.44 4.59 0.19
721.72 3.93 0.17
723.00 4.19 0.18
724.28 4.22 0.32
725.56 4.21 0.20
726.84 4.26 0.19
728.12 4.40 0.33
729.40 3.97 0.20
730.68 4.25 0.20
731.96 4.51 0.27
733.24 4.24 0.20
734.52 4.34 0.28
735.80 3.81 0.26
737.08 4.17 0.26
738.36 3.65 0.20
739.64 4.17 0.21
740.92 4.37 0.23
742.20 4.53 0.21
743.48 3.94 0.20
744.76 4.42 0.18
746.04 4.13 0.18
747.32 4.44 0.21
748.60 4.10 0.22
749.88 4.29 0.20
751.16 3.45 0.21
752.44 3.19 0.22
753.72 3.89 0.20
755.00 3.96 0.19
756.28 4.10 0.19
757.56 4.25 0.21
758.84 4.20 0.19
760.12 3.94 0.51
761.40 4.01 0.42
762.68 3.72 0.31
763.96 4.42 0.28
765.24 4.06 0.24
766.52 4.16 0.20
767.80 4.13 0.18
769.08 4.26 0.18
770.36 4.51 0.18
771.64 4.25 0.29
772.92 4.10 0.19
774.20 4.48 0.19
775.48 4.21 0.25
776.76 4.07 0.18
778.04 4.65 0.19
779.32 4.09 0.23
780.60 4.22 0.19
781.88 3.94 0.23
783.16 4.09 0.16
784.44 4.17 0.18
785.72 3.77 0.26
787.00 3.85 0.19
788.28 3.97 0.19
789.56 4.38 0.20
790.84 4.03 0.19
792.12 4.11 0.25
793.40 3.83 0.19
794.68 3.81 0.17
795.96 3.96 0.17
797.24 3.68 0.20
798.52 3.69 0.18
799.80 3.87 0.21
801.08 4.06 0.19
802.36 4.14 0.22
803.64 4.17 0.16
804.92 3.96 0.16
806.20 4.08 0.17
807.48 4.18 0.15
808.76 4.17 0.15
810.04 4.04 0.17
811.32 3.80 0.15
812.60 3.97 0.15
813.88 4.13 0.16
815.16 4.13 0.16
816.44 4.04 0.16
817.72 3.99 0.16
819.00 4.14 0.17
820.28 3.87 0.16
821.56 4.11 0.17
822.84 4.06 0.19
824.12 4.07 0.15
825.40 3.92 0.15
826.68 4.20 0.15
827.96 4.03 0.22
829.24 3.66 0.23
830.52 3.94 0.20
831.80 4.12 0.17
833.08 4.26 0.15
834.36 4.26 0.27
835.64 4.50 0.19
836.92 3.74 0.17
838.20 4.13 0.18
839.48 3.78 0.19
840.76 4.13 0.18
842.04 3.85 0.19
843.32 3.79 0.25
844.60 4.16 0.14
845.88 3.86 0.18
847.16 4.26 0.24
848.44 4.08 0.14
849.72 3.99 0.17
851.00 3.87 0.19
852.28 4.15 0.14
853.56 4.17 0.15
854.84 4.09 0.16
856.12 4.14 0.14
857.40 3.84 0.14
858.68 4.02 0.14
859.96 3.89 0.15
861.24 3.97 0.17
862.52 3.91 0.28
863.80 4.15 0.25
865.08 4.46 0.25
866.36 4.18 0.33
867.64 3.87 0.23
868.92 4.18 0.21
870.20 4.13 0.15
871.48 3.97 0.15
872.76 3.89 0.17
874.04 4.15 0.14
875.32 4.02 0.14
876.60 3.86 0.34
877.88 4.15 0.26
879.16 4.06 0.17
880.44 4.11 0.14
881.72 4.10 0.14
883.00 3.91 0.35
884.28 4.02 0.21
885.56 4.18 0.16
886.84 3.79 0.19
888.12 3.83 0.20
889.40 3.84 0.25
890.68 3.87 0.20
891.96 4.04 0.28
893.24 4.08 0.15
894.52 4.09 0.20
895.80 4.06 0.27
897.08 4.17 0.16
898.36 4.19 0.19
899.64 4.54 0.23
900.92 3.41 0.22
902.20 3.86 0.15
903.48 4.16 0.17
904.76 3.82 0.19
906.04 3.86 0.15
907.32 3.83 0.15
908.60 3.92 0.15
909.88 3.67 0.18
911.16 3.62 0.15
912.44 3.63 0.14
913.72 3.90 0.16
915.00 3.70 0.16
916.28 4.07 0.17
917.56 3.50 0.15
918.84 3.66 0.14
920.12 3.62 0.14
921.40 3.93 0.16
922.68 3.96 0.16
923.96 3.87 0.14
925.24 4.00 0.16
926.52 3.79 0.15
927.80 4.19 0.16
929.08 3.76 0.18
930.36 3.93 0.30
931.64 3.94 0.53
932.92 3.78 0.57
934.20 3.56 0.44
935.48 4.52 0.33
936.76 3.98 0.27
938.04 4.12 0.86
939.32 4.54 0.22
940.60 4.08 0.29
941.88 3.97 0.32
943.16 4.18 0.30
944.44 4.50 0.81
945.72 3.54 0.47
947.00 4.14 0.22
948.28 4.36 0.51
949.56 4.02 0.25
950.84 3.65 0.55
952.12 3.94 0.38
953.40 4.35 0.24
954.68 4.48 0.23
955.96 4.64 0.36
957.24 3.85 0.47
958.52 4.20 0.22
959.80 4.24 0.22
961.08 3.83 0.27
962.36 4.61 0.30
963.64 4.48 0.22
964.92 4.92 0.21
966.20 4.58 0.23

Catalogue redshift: 0.276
